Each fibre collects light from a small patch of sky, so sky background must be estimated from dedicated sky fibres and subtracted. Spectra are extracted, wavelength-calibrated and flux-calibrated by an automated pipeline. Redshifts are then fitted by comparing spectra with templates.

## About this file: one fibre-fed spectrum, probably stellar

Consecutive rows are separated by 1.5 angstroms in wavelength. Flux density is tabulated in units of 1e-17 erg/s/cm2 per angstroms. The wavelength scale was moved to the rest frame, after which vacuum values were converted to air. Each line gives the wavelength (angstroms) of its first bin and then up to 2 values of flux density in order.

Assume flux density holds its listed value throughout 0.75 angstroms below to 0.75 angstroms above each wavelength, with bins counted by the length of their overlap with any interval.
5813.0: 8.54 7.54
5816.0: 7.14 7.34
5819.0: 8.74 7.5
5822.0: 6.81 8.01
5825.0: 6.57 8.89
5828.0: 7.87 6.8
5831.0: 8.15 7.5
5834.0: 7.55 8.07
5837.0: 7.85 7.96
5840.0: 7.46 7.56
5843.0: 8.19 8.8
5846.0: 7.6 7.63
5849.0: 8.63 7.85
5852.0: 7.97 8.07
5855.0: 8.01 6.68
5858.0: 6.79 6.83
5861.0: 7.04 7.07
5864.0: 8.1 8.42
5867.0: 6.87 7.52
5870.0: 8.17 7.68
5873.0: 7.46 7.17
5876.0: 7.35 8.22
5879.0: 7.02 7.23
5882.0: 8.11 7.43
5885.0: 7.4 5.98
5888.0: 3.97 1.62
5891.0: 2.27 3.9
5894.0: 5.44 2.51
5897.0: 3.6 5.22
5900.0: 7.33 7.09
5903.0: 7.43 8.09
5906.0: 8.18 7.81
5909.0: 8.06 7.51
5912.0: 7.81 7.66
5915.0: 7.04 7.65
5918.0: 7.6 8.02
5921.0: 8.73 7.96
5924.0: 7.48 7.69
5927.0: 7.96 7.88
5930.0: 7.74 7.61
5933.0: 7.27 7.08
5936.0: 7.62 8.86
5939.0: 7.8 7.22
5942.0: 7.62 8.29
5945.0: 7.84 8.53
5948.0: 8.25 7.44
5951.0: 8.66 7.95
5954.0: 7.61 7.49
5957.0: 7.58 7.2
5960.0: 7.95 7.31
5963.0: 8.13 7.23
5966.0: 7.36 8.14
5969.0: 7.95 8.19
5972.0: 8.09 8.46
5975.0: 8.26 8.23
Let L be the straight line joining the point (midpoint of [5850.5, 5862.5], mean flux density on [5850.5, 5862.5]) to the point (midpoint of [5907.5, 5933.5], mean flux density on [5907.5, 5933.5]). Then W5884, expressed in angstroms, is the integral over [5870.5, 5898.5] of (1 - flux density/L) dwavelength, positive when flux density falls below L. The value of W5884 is 6.4 angstroms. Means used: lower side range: 7.36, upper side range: 7.75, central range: 5.8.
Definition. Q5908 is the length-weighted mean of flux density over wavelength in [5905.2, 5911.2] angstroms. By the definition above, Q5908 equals 7.89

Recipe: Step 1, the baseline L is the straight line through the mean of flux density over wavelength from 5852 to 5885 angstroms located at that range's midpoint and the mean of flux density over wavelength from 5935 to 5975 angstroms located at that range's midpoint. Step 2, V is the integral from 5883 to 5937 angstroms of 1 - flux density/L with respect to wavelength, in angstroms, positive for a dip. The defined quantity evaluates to 6.8 angstroms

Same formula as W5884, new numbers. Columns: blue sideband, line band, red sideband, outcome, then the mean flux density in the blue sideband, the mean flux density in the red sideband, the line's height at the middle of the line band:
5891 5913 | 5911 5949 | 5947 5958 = -3.47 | 6.3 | 7.85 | 7.16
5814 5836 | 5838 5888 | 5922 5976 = 1.04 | 7.63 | 7.83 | 7.69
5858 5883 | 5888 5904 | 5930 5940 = 6.16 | 7.49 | 7.7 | 7.57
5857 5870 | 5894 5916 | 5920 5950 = 2.53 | 7.37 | 7.85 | 7.65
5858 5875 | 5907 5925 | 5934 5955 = -0.06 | 7.46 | 7.92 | 7.75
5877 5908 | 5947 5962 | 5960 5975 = -0.41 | 5.96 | 7.9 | 7.56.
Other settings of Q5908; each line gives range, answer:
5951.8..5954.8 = 7.77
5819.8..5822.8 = 7.16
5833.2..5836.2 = 7.8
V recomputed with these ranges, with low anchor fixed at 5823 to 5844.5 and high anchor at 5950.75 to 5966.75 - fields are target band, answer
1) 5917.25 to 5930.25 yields -0.4 angstroms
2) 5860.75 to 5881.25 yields 0.5 angstroms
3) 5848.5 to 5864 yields 0.5 angstroms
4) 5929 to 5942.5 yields 0.0 angstroms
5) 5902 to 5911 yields -0.2 angstroms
